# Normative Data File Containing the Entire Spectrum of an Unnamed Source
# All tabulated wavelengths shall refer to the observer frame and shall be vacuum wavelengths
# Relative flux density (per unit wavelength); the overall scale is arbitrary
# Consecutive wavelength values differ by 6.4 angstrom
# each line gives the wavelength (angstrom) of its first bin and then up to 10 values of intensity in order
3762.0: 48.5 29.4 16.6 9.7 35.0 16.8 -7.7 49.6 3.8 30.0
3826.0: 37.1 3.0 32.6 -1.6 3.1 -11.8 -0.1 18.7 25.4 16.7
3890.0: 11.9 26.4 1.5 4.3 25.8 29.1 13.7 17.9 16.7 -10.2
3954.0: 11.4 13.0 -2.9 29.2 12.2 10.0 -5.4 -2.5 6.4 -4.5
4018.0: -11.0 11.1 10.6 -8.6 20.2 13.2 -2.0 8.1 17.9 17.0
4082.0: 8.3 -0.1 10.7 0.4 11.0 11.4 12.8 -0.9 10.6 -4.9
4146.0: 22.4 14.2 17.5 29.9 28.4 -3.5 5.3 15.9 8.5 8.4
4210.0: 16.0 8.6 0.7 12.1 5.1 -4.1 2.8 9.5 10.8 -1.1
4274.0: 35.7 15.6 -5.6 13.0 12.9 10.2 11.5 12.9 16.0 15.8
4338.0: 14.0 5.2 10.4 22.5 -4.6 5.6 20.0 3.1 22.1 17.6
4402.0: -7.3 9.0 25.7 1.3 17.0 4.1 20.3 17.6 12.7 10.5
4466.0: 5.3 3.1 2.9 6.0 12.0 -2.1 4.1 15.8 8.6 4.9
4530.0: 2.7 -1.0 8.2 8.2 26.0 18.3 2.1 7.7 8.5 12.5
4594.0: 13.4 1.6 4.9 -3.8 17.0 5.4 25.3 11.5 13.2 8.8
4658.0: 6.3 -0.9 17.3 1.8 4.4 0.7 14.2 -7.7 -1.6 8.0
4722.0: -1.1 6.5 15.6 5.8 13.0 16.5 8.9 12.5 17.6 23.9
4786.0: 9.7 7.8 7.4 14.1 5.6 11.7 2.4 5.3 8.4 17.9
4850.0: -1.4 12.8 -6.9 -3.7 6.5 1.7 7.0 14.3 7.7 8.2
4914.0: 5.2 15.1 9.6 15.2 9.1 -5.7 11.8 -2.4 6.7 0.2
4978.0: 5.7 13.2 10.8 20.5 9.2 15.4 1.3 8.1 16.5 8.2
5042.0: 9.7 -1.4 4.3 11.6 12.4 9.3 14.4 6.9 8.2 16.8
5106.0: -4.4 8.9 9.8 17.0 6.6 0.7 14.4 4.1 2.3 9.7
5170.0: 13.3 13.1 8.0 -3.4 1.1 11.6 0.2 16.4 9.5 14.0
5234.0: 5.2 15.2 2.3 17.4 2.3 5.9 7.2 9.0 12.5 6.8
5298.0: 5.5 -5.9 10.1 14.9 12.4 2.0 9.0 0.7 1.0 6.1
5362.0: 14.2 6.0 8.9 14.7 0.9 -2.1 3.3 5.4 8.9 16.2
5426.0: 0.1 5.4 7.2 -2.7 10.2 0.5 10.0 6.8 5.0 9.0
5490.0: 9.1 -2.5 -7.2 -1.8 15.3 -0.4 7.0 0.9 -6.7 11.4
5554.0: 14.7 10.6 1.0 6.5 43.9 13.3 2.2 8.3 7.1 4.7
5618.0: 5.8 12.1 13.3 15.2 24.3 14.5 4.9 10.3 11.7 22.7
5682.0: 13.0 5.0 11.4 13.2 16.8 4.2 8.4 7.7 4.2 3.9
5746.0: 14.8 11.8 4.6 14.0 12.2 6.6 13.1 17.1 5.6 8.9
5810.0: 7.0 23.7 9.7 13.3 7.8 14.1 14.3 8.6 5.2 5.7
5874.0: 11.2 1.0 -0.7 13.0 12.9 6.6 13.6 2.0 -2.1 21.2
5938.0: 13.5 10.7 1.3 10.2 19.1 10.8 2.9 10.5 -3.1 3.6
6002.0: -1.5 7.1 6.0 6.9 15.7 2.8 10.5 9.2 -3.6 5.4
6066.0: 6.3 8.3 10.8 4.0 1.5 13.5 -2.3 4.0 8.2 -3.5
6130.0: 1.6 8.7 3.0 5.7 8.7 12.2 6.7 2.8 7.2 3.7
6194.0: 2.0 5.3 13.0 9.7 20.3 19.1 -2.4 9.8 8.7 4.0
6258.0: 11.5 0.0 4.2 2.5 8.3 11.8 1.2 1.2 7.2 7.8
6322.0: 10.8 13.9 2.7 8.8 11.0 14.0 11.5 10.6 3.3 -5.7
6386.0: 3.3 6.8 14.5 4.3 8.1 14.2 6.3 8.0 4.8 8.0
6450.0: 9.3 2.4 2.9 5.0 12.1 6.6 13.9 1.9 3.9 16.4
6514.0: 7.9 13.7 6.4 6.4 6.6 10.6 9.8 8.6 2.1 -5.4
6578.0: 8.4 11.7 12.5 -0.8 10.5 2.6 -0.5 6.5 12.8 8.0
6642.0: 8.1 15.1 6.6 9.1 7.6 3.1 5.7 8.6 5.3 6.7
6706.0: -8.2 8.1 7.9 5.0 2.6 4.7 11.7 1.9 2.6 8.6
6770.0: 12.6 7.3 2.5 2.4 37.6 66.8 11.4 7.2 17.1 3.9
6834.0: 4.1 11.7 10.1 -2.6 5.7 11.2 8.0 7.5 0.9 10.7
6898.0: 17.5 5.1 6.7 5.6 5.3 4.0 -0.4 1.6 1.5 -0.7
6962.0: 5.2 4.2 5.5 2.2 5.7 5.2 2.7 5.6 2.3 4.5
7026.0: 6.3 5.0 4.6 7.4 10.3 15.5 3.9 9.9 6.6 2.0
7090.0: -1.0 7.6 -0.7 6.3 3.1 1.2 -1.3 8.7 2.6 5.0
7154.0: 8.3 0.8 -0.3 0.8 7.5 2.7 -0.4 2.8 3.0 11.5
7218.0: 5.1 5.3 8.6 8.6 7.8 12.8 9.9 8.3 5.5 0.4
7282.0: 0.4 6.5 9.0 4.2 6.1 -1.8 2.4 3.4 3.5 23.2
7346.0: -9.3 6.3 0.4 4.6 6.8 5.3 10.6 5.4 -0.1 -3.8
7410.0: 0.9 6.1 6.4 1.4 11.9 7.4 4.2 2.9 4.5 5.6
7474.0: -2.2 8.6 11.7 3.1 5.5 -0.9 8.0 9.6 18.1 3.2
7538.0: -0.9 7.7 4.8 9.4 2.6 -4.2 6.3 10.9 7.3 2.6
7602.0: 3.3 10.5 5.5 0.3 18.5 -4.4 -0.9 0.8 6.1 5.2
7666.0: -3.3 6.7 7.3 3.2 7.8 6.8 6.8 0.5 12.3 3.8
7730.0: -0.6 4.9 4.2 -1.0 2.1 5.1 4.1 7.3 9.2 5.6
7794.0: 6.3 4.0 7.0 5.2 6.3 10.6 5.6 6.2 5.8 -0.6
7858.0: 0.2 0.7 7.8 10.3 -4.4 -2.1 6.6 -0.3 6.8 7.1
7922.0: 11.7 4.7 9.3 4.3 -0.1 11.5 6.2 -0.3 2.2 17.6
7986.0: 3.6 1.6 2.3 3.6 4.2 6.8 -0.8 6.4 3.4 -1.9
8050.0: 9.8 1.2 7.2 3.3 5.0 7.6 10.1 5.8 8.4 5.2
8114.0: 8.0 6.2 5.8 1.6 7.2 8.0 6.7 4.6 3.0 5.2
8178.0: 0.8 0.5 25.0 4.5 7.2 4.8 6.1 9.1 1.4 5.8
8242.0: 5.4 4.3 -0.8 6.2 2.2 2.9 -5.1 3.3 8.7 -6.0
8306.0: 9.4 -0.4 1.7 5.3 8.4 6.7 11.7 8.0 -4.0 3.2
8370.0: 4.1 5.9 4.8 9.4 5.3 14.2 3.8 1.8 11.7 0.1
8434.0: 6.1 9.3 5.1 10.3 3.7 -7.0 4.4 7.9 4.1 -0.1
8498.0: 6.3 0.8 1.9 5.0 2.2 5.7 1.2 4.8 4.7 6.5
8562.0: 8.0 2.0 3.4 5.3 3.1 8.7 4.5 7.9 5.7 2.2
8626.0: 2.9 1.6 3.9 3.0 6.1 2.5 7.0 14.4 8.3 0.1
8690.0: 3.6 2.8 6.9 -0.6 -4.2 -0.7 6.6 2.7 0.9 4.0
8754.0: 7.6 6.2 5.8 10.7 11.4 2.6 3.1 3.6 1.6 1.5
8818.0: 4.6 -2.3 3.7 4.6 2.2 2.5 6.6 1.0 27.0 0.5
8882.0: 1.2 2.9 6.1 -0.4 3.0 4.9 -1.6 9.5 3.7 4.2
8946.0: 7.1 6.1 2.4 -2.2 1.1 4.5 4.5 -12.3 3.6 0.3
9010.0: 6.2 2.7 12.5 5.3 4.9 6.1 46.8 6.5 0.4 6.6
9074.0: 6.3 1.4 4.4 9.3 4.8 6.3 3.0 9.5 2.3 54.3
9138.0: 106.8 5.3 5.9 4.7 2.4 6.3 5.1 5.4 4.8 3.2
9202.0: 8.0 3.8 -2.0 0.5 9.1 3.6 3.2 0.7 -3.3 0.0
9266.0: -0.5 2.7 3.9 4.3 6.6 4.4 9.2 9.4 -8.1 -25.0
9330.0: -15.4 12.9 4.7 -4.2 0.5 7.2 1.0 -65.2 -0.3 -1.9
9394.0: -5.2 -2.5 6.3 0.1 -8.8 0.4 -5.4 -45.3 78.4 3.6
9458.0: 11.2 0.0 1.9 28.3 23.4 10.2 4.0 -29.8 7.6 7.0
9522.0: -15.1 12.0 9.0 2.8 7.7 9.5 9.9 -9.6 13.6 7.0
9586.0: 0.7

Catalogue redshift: 0.824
